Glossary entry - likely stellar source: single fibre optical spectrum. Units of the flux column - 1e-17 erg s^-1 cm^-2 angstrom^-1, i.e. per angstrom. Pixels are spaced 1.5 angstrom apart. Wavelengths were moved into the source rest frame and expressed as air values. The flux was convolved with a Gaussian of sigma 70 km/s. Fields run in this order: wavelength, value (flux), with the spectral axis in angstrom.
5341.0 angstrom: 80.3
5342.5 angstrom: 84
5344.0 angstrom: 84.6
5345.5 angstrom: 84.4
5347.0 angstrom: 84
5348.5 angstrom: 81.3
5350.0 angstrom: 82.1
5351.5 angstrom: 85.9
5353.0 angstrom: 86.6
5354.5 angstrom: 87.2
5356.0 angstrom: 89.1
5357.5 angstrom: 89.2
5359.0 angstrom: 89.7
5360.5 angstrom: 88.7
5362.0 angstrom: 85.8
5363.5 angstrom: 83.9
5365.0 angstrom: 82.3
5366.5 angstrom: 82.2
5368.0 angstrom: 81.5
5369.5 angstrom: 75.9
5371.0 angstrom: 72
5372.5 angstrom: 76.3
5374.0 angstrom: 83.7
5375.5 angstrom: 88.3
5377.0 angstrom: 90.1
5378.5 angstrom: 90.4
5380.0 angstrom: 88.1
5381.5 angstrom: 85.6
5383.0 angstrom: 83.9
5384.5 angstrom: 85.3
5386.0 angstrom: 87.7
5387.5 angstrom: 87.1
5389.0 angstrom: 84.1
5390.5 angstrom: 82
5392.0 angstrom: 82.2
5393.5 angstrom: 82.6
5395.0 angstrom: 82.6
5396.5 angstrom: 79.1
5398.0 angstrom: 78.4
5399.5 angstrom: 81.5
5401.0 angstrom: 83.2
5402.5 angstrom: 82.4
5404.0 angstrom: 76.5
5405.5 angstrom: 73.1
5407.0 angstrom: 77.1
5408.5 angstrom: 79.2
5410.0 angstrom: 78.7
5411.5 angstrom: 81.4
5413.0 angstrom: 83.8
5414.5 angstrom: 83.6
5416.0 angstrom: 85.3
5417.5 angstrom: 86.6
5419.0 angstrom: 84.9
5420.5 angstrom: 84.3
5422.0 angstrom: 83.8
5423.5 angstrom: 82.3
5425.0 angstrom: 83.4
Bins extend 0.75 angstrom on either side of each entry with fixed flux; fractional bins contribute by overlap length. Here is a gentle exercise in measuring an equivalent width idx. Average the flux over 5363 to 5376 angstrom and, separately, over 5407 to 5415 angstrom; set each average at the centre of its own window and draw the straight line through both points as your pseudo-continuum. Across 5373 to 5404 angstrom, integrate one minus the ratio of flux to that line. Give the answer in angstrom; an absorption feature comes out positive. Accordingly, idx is -1.35 angstrom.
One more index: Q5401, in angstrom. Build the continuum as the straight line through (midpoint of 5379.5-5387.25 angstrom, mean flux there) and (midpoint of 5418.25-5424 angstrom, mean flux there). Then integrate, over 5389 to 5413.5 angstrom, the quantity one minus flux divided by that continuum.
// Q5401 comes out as 1.4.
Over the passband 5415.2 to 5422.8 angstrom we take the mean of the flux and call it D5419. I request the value 85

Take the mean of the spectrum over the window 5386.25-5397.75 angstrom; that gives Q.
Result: 82.8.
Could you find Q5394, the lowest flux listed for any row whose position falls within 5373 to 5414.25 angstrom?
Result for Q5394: 73.1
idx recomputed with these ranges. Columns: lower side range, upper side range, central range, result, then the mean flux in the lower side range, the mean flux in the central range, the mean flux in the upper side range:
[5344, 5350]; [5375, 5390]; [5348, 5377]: 0.3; 83.3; 84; 87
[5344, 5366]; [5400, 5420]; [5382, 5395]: -0.2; 85.6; 84.3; 81.3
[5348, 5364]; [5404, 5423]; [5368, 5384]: 0.3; 86.4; 83.4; 81.6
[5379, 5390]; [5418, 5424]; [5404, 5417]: 0.7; 86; 80.2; 84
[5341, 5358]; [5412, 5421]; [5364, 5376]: 0.7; 85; 80.2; 84.7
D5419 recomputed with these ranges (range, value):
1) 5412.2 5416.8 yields 84.2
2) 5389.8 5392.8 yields 82.1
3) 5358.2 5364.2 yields 87.1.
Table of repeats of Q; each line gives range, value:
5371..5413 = 82.4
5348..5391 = 84.7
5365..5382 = 83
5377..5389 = 86.9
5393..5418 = 80.8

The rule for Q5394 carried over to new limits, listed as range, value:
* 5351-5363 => 85.8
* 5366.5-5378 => 72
